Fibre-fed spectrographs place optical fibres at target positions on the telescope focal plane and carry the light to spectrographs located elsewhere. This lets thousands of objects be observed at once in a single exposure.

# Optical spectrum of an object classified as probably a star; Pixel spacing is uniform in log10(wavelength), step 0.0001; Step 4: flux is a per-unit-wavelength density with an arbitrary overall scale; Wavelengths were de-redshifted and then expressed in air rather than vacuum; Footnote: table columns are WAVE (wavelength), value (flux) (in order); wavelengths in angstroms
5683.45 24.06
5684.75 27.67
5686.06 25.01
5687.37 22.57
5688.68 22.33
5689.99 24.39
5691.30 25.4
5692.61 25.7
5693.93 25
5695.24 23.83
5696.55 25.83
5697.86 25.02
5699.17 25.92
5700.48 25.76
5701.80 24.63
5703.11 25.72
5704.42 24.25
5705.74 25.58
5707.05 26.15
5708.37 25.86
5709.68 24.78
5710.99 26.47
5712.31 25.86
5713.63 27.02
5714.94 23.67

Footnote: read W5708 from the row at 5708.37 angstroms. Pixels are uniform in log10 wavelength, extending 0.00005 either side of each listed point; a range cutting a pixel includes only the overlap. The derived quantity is 25.86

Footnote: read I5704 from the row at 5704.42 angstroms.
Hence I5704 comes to 24.25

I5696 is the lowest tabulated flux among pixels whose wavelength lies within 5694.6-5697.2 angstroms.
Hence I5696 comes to 23.83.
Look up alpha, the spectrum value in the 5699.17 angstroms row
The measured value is 25.92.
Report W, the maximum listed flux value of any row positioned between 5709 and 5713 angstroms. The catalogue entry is 26.47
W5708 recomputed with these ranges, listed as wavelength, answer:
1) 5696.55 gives 25.83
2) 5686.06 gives 25.01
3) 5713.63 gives 27.02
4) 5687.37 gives 22.57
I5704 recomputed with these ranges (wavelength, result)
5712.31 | 25.86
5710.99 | 26.47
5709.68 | 24.78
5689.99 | 24.39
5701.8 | 24.63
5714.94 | 23.67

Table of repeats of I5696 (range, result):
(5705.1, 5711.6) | 24.78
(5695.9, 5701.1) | 25.02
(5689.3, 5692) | 24.39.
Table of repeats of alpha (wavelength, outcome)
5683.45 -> 24.06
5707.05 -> 26.15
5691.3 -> 25.4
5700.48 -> 25.76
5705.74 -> 25.58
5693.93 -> 25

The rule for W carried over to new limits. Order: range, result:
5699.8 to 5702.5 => 25.76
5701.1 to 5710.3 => 26.15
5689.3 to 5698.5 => 25.83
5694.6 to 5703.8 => 25.92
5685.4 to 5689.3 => 25.01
